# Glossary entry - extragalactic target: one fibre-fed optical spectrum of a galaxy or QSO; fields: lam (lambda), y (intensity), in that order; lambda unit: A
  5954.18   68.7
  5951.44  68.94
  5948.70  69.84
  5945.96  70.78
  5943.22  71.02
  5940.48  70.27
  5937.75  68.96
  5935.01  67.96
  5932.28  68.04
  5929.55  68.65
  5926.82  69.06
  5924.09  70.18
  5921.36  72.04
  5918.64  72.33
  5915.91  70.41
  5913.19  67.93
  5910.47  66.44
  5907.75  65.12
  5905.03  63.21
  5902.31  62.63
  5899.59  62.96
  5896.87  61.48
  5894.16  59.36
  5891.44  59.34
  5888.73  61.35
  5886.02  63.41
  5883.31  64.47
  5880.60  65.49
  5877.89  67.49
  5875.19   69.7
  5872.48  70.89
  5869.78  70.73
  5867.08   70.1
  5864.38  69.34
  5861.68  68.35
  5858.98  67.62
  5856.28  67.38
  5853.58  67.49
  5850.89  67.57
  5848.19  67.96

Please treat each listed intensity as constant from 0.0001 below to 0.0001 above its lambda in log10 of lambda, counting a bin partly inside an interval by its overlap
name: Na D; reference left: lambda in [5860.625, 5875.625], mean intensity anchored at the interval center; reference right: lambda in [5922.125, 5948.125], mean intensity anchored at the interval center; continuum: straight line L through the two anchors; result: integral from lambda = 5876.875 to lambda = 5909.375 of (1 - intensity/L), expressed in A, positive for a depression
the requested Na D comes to 3.1 A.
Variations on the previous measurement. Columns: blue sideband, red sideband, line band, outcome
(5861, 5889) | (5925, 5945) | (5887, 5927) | 1.75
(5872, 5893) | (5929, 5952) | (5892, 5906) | 0.95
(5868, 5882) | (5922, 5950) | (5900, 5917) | 0.87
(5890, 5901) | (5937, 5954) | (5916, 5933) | -1.06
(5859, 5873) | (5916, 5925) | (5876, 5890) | 1.10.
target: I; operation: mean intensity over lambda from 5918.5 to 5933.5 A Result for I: 69.9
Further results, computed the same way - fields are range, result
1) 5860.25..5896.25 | 66.1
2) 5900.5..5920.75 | 67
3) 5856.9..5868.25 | 68.7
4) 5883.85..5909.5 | 62.2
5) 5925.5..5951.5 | 69.4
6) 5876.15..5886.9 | 65.5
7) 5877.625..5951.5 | 66.7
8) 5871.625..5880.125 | 68.9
